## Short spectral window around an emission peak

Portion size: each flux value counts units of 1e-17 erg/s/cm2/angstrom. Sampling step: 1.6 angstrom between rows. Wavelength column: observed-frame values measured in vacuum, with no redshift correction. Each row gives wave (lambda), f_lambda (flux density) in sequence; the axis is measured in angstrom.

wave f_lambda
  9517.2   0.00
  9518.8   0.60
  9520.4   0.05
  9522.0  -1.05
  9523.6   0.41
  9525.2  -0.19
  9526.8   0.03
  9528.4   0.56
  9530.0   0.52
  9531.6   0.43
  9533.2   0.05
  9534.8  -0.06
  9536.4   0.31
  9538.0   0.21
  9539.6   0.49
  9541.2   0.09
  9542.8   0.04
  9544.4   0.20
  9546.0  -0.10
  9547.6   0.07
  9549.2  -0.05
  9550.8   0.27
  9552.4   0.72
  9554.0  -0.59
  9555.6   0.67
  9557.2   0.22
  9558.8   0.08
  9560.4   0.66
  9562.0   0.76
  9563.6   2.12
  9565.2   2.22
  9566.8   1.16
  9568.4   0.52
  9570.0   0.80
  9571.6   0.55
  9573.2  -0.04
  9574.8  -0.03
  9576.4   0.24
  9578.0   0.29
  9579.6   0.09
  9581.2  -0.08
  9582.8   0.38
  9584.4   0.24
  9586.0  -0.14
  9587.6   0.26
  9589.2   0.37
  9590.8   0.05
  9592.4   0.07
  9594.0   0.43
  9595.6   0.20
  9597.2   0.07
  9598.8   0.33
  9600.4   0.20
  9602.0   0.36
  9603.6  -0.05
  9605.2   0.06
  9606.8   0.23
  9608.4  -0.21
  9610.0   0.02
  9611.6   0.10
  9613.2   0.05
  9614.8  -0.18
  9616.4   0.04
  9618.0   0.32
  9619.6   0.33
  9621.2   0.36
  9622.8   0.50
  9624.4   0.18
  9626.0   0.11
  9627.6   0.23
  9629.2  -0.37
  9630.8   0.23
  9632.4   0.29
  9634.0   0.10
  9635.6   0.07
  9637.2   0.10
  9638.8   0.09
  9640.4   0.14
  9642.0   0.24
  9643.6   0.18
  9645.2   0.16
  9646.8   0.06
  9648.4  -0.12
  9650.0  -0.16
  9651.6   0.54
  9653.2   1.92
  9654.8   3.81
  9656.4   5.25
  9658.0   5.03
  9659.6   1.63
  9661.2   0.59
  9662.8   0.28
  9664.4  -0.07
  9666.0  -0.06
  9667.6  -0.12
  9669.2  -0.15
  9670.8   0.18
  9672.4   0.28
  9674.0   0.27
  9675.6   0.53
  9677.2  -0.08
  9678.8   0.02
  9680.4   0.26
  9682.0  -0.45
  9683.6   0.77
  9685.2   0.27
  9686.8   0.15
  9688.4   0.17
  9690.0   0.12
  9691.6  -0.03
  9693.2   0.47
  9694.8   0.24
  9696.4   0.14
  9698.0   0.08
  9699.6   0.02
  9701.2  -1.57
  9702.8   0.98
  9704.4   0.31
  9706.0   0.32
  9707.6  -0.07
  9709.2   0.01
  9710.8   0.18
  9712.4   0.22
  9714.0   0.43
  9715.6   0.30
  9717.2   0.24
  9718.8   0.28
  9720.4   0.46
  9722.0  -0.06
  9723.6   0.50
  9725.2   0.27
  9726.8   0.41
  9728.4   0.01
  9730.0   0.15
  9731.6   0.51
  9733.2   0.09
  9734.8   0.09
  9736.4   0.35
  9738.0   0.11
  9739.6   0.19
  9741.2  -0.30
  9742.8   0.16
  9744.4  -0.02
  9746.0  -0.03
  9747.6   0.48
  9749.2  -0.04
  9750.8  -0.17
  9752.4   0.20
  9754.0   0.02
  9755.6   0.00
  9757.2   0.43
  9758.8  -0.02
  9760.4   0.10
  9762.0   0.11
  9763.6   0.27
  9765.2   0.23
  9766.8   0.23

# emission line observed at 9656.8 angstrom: [O III]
